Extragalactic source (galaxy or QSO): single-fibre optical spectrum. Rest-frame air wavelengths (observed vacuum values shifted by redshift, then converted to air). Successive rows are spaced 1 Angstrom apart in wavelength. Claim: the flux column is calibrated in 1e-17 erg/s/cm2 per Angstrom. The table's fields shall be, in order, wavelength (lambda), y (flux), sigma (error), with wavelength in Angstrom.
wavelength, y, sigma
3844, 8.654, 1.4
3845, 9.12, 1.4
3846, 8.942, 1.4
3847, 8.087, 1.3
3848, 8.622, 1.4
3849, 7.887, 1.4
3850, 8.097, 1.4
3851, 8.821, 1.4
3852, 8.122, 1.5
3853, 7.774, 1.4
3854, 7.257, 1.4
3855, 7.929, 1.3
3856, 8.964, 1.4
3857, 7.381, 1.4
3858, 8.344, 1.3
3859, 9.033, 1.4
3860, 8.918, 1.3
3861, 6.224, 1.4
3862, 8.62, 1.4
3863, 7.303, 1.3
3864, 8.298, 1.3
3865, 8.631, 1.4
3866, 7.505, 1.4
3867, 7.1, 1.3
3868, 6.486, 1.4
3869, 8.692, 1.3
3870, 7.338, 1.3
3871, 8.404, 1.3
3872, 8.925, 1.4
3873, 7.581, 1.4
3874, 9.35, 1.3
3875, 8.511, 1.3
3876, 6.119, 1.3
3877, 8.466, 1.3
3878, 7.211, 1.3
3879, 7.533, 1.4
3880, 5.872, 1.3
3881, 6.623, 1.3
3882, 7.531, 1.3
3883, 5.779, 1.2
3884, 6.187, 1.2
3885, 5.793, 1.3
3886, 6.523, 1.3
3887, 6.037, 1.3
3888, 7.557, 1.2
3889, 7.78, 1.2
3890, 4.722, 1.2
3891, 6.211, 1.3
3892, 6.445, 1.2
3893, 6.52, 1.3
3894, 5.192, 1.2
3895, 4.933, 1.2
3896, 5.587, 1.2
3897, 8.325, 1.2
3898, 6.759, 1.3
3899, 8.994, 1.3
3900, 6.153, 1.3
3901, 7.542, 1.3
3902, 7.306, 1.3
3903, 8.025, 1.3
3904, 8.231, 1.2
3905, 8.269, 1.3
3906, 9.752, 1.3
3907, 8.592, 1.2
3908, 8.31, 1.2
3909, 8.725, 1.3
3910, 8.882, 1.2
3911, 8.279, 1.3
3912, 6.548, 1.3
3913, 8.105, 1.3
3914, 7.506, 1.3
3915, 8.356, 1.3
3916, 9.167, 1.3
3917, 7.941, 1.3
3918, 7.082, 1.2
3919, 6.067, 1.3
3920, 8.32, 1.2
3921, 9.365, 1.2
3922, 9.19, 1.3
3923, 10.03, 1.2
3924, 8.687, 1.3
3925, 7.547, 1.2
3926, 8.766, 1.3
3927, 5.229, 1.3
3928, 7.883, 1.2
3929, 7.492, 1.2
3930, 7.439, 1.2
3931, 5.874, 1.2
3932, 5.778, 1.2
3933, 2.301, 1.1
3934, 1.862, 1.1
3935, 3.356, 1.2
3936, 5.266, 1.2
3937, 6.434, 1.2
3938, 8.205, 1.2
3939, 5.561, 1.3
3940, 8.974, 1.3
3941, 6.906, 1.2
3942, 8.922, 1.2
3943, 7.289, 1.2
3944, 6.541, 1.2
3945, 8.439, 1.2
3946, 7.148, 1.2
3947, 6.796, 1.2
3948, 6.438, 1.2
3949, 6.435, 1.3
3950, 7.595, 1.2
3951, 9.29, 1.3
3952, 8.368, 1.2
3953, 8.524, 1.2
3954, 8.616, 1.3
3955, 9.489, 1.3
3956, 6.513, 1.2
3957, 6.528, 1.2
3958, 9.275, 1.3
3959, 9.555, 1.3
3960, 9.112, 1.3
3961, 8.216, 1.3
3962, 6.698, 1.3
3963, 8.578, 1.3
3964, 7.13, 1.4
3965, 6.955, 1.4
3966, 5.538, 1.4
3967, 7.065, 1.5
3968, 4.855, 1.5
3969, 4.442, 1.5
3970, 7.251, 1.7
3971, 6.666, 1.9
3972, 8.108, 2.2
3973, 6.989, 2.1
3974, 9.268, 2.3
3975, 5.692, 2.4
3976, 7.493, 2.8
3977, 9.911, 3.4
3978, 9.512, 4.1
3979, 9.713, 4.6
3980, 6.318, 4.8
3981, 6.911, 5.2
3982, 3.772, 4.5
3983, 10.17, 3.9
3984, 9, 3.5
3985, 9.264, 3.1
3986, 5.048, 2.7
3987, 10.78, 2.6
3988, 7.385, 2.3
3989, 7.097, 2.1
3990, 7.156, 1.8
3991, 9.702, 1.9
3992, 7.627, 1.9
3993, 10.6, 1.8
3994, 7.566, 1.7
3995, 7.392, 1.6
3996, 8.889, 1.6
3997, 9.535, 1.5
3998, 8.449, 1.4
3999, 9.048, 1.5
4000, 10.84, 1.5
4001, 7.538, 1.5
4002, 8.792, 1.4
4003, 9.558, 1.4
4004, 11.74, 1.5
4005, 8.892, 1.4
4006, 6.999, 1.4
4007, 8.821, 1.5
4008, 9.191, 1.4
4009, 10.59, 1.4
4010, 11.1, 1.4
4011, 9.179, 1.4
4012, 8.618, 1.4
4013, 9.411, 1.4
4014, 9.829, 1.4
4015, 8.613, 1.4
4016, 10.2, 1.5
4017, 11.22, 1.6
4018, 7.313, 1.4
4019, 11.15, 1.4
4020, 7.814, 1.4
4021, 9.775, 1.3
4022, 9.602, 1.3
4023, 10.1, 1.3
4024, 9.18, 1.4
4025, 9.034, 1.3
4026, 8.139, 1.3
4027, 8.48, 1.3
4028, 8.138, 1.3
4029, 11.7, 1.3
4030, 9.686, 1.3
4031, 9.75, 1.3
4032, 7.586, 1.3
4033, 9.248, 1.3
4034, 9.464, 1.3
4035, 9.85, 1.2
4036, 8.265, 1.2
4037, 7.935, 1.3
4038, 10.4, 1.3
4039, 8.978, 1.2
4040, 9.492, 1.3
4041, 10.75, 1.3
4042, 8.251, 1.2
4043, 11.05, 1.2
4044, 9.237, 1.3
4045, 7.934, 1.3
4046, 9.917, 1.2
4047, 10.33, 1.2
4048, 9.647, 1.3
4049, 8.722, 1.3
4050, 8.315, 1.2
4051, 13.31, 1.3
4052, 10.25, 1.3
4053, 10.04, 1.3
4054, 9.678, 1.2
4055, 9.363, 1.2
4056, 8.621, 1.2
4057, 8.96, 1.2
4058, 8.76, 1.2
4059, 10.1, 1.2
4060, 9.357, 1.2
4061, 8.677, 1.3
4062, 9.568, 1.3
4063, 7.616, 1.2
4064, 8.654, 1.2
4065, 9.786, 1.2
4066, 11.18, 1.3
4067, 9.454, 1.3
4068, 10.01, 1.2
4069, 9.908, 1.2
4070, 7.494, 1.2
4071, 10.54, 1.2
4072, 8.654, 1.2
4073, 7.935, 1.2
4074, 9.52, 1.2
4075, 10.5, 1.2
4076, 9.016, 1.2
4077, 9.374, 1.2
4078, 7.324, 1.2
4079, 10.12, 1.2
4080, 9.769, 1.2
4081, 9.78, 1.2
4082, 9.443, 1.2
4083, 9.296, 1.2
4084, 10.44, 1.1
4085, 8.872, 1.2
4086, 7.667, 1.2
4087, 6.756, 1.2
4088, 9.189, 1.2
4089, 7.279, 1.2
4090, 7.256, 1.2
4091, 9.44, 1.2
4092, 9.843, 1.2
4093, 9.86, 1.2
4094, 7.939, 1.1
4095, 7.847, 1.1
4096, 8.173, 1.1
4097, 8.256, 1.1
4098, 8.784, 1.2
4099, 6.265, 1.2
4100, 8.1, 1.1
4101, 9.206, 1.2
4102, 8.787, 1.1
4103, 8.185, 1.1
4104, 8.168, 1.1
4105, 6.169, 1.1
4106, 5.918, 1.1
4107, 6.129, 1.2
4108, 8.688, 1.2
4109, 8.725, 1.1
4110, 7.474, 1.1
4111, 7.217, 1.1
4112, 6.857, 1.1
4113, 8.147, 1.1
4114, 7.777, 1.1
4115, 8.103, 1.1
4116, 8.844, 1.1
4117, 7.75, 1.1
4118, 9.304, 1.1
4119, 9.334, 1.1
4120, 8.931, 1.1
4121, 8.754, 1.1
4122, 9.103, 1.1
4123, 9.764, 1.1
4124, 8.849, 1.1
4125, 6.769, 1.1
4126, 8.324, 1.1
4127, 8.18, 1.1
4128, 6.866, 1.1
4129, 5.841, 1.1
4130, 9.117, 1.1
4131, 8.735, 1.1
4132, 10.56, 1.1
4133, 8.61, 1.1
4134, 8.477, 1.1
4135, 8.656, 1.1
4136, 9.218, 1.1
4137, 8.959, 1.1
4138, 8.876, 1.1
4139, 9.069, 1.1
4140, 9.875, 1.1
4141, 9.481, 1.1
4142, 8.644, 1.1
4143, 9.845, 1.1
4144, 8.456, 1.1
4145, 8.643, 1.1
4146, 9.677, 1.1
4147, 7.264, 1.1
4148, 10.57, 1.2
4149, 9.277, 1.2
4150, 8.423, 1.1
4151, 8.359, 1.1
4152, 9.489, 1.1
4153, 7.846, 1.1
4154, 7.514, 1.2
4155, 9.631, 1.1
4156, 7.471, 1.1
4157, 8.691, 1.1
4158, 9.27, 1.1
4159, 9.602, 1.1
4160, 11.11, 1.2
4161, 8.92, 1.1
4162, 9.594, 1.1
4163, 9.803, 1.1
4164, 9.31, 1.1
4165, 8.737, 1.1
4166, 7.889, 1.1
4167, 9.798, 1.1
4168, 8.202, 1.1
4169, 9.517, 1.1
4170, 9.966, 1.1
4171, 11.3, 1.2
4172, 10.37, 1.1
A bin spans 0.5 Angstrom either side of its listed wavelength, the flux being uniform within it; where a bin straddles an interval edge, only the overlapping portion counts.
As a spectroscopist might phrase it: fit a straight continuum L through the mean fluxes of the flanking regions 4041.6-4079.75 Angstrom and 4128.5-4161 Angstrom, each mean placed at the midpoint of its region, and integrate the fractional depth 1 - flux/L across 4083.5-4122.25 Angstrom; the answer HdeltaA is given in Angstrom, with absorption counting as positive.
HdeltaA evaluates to 4.1 Angstrom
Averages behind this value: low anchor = 9.4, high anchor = 8.91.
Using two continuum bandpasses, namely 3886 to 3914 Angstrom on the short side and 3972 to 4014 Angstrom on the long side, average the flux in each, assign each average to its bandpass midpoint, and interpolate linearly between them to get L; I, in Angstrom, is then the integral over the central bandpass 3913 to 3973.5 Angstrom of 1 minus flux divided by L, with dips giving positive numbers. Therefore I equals 4.8 Angstrom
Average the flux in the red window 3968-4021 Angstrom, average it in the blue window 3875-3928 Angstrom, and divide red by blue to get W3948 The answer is 1.1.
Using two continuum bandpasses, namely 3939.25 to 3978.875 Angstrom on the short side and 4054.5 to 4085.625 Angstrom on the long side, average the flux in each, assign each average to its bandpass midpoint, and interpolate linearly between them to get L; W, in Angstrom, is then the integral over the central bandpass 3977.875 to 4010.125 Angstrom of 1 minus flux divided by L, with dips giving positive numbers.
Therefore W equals -1.7 Angstrom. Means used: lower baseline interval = 7.63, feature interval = 8.6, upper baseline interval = 9.29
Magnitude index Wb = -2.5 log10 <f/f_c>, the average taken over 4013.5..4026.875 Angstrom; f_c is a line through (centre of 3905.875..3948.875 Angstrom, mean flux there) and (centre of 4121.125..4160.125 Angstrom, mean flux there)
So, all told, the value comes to -0.18 mag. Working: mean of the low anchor 7.3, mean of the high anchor 8.78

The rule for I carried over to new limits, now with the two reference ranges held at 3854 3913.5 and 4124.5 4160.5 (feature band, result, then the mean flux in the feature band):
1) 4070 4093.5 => -1.5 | 9.01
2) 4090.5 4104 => 0.1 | 8.5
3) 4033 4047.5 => -2.0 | 9.41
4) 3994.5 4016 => -3.0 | 9.22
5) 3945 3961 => -0.4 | 8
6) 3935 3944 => 0.9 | 6.95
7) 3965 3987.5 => 1.4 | 7.43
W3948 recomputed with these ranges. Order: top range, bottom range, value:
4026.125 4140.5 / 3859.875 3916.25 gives 1.19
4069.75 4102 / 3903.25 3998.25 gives 1.15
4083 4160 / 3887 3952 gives 1.17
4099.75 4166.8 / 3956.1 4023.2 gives 1.02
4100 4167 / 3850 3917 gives 1.14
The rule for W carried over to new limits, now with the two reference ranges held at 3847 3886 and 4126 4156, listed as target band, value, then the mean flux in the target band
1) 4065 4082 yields -1.9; 9.42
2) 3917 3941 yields 3.3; 6.84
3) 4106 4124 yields 0.8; 8.24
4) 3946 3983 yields 2.5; 7.52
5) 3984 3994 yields -0.2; 8.29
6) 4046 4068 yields -3.0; 9.56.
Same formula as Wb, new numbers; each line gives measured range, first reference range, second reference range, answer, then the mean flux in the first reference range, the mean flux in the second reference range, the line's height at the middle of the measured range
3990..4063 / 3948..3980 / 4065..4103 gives -0.12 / 7.68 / 8.9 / 8.32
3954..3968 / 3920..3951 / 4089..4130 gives -0.08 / 6.99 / 8.1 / 7.15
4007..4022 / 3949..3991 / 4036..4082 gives -0.12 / 7.71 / 9.42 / 8.56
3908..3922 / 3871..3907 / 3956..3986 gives -0.12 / 7.13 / 7.53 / 7.26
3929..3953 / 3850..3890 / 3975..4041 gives 0.24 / 7.57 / 8.92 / 8.27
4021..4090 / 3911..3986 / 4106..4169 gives -0.15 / 7.39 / 8.65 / 8.11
